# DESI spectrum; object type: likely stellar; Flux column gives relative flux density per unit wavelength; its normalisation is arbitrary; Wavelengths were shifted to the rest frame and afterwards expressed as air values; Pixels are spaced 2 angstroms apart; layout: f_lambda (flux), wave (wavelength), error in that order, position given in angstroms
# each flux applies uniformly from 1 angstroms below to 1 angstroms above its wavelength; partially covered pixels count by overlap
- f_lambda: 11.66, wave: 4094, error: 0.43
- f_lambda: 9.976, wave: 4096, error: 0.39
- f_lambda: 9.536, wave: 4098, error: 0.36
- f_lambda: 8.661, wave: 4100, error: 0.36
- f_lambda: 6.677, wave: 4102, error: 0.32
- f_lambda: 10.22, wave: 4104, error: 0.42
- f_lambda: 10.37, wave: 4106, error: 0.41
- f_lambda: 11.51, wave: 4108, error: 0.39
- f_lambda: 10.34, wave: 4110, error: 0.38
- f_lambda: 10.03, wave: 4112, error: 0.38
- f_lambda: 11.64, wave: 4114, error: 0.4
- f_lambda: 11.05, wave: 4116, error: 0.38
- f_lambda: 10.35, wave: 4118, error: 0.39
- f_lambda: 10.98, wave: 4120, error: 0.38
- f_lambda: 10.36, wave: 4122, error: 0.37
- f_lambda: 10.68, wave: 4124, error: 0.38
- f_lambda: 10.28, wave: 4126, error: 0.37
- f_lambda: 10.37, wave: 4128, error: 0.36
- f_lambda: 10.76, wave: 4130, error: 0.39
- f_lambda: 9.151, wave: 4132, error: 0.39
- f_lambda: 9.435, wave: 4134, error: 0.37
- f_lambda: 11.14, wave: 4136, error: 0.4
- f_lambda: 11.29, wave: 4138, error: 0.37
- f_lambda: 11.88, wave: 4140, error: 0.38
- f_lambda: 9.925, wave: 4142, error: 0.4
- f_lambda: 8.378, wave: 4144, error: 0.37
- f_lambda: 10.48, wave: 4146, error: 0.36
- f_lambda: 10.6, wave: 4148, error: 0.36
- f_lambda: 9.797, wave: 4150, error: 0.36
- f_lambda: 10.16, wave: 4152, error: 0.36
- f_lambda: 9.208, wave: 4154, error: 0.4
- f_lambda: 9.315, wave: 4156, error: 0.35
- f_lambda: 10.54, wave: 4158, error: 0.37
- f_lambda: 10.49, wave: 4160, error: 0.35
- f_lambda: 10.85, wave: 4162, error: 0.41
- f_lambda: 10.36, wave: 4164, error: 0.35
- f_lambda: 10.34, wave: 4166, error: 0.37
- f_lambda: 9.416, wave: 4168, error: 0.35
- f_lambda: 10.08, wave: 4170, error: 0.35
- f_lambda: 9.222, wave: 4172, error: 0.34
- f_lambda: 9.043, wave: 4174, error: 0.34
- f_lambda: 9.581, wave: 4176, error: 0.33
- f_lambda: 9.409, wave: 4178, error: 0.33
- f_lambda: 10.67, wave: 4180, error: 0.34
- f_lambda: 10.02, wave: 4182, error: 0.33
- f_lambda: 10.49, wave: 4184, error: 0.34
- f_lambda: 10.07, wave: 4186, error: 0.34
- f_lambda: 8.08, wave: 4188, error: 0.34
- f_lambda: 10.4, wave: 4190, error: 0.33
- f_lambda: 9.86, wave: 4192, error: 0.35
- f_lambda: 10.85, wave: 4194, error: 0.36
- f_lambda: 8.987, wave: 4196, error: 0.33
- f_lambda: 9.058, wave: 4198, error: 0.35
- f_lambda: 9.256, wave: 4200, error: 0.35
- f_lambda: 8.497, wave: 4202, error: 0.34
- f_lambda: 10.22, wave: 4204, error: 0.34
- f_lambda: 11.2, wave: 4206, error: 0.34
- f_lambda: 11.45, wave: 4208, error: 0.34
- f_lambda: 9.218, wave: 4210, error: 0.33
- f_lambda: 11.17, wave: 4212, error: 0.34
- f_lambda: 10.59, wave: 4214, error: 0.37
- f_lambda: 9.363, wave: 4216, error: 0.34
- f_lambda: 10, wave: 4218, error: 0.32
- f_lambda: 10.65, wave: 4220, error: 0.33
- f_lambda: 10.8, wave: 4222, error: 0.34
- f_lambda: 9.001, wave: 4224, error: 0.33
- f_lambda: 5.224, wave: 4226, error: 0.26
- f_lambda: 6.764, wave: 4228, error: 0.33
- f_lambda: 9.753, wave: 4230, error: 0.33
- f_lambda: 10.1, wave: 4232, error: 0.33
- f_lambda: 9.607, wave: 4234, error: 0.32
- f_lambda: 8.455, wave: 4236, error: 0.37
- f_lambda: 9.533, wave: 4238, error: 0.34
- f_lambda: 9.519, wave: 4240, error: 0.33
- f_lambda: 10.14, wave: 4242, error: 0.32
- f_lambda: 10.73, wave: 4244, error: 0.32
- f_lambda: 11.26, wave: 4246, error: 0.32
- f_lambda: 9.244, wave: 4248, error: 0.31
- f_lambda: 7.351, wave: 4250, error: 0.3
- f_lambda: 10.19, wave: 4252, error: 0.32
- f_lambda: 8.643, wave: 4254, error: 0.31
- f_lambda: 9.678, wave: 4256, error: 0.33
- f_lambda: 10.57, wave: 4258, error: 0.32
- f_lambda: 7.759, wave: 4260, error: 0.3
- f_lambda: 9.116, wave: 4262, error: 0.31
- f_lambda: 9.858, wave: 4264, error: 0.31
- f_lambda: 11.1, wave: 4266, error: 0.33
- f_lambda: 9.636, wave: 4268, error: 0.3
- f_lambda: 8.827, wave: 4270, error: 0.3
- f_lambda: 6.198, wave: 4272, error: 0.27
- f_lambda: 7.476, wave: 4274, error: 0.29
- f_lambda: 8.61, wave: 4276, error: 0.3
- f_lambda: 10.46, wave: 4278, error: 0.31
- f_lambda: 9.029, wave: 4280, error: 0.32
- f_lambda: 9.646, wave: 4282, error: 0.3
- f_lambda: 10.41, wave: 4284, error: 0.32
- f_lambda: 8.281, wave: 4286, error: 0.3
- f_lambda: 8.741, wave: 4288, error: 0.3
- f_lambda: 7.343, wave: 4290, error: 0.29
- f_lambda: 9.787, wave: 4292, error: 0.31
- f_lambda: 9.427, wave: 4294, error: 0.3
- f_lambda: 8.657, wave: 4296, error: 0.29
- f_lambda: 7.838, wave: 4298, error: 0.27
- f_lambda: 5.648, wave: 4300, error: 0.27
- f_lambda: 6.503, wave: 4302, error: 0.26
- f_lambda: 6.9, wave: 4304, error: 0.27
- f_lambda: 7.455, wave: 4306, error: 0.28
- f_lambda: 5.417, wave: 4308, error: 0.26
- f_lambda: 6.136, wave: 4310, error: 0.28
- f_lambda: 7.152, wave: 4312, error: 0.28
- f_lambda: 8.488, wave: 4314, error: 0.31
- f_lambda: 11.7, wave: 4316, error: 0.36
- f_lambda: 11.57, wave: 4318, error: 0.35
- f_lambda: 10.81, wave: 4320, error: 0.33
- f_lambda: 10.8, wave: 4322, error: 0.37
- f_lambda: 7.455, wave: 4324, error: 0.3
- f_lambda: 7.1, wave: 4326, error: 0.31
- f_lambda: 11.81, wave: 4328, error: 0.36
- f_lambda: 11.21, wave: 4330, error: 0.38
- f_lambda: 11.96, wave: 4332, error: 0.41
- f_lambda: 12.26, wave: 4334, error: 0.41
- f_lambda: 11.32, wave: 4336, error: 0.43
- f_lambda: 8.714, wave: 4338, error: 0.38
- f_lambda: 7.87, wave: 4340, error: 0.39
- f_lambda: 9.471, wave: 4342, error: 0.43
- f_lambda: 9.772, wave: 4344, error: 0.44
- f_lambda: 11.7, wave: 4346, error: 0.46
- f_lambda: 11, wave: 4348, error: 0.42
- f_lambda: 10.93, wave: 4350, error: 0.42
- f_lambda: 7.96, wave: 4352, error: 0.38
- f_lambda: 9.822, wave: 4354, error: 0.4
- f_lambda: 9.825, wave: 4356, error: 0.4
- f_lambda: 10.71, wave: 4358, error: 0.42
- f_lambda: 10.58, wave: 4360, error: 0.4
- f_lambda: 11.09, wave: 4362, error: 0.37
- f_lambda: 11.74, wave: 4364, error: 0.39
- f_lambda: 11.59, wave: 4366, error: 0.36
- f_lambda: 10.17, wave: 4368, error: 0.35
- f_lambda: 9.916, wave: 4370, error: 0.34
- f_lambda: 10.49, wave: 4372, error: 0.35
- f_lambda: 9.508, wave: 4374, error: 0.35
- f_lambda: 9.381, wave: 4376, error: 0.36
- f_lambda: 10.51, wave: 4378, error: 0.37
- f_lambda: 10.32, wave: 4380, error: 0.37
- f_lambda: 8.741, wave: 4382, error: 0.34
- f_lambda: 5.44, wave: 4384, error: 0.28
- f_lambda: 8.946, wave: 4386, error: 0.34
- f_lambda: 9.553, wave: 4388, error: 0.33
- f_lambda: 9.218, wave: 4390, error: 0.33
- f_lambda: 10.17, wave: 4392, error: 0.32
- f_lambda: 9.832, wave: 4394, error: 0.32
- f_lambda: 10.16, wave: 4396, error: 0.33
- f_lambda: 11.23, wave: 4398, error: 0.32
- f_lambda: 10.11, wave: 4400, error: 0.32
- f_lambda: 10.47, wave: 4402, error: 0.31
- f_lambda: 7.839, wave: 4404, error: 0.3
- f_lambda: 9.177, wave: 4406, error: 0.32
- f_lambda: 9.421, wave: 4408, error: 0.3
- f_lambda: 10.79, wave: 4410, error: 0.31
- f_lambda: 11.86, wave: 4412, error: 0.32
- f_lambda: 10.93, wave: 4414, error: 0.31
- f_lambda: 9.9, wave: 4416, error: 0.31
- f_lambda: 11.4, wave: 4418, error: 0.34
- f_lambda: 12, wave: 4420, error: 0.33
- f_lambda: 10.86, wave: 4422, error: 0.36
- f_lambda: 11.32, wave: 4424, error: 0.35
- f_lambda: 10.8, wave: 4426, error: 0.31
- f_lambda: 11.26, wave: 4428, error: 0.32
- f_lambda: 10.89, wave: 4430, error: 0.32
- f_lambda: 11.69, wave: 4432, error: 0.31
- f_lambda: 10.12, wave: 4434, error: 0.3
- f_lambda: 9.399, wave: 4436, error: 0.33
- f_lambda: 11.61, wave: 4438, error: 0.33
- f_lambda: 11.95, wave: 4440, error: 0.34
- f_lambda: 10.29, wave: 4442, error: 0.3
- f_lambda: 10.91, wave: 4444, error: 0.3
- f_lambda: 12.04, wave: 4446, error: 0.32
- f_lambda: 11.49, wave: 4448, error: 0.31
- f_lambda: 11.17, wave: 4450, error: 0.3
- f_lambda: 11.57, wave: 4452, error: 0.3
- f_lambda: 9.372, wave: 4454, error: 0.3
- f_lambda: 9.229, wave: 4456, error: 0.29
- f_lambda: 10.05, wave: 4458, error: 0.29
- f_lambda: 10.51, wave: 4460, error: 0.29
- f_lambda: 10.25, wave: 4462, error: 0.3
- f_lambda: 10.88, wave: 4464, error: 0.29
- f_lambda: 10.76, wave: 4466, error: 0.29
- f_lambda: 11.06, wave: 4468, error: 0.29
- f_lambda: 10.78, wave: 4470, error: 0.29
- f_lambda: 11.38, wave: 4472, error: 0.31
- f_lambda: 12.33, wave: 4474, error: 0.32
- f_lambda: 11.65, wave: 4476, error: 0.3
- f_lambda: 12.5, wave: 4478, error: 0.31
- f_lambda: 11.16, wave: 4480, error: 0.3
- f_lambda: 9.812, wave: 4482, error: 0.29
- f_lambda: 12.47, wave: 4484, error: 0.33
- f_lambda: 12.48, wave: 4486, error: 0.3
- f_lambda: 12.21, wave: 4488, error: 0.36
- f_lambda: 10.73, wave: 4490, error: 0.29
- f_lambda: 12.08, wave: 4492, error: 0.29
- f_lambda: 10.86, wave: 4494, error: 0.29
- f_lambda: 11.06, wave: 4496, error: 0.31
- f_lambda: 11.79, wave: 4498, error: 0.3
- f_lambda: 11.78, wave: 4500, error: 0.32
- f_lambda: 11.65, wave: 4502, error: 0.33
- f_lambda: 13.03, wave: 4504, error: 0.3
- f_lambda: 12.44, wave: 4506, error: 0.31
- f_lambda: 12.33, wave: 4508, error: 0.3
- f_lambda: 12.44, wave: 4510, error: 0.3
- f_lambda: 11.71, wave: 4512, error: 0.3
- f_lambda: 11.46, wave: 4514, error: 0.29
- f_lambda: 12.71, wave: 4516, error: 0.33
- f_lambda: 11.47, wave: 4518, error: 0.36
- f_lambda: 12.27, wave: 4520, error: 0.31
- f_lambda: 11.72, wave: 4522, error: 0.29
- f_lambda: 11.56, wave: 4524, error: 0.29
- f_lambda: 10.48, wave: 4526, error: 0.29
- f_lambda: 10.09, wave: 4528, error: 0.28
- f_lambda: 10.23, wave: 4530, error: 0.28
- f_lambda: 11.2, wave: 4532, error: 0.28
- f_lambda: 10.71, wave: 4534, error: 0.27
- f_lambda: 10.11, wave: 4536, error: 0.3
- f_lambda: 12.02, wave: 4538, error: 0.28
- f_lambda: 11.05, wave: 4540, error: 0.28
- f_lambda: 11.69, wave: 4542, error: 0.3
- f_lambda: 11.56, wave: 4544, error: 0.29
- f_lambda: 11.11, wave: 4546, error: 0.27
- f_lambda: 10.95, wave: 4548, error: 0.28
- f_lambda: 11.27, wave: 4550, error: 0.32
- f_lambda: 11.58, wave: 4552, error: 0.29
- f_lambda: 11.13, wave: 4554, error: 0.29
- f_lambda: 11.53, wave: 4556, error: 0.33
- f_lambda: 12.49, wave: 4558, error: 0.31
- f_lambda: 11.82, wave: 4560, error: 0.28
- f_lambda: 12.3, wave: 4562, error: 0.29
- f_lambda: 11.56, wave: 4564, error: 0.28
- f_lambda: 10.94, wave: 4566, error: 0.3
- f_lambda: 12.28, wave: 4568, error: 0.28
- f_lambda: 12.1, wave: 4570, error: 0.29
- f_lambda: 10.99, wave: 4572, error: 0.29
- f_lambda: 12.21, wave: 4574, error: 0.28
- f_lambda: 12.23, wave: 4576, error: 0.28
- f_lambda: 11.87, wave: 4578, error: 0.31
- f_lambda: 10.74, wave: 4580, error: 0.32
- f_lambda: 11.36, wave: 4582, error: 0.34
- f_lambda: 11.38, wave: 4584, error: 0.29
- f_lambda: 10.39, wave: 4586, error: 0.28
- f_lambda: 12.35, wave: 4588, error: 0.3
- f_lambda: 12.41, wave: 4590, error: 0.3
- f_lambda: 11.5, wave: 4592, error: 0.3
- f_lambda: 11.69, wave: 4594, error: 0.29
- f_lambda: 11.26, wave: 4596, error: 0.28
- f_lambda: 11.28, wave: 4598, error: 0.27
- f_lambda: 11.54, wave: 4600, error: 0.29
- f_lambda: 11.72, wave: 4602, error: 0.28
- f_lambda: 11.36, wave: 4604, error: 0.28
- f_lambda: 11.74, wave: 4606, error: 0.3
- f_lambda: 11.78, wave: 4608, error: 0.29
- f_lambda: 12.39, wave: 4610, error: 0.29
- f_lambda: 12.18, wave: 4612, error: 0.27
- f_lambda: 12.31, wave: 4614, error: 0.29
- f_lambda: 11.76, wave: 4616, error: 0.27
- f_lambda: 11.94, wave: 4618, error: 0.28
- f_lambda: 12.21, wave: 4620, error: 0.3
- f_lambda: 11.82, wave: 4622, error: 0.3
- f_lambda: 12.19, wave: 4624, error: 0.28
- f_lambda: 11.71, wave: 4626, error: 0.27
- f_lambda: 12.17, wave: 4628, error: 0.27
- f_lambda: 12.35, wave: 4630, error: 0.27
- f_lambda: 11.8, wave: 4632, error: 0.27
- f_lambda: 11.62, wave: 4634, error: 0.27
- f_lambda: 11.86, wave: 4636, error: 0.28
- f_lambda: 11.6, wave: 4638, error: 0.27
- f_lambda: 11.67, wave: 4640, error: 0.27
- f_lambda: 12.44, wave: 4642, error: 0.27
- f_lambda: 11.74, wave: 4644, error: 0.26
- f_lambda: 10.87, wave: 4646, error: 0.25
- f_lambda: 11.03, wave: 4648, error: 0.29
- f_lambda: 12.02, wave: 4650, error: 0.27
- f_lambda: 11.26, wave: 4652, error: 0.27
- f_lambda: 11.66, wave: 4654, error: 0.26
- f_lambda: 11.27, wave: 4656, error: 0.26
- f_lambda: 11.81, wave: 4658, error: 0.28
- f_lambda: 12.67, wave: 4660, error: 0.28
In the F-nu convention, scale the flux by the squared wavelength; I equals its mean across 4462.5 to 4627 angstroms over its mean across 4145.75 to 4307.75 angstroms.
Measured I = 1.43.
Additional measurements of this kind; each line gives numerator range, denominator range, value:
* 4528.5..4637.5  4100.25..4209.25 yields 1.40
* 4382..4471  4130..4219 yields 1.17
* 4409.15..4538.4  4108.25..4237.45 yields 1.30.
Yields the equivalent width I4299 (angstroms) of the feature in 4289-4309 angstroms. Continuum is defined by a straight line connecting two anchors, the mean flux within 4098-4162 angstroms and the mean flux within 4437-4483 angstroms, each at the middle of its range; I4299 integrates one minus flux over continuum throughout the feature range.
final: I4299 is 5.9 angstroms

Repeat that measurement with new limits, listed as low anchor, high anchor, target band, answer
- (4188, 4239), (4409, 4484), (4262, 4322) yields 8.4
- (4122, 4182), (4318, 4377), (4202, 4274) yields 5.0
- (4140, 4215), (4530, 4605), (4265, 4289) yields 3.0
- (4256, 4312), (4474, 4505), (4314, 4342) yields -3.5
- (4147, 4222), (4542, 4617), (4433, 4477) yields 1.1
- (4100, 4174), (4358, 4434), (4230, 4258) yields 1.6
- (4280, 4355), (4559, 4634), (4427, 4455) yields -1.8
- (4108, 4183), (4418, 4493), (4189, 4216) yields 0.9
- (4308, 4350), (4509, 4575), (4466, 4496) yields -1.3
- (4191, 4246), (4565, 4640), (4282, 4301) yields 2.9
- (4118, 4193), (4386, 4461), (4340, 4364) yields 0.4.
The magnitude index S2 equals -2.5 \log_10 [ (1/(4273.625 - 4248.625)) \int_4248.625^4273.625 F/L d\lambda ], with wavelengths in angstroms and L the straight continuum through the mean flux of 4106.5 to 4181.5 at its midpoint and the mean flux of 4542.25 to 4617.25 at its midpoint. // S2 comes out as 0.18 mag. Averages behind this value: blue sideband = 10.2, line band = 9.04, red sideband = 11.7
